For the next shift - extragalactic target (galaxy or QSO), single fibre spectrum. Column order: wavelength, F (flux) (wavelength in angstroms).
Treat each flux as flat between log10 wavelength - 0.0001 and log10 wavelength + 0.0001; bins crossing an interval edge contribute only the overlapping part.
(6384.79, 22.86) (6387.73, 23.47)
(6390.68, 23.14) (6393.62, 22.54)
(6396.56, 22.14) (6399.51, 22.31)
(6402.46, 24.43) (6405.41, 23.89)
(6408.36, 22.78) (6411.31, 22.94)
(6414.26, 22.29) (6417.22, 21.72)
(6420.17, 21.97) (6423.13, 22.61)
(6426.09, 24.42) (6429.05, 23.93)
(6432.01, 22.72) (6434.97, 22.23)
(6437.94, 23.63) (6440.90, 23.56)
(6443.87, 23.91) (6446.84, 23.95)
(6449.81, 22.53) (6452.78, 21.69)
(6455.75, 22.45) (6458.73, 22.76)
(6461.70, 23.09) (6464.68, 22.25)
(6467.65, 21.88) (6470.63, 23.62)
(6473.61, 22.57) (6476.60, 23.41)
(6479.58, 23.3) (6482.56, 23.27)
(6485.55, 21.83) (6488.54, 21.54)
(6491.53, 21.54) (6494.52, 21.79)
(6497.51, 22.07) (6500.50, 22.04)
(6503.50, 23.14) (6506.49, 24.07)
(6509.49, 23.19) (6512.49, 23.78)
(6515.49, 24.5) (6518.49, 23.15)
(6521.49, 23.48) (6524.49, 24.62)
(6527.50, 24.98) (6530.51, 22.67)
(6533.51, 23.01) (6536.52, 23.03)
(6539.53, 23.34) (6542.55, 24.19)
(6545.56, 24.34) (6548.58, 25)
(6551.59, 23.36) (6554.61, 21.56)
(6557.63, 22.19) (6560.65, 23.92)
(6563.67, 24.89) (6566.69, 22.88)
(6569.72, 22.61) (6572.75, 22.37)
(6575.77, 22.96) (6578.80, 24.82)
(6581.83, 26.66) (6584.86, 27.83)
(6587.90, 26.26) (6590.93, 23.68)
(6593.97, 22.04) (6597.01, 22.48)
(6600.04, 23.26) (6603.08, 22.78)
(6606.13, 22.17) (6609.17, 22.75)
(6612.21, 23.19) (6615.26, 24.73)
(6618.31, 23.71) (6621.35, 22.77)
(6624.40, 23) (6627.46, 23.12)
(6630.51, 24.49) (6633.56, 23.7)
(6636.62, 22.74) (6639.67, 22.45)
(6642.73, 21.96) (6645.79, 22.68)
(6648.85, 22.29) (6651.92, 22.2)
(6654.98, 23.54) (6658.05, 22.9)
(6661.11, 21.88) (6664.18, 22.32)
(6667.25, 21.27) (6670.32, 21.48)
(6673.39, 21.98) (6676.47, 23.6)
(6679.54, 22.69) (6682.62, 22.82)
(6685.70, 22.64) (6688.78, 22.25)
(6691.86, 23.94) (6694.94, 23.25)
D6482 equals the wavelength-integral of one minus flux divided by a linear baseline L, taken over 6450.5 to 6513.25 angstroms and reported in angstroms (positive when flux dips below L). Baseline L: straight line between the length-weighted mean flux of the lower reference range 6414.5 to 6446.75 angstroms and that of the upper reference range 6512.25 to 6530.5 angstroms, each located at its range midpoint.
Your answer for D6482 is 2.6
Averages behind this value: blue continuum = 23.1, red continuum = 24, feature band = 22.6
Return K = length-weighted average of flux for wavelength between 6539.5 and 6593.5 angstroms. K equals 24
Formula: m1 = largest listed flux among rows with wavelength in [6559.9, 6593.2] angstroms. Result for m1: 27.83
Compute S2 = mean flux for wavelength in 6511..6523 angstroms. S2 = 23.7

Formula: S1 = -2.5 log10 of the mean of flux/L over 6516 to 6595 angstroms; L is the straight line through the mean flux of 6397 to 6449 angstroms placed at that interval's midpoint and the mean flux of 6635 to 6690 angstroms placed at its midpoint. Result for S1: -0.05 mag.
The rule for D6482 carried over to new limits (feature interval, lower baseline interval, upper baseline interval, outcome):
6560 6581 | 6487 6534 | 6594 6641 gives -0.42 angstroms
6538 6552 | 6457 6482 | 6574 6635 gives -0.42 angstroms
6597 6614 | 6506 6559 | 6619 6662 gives 0.20 angstroms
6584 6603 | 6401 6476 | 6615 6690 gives -1.02 angstroms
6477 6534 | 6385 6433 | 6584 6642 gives 0.33 angstroms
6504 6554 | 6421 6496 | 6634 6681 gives -2.35 angstroms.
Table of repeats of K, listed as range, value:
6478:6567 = 23.2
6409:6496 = 22.7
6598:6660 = 23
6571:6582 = 23.9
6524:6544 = 23.6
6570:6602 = 24.2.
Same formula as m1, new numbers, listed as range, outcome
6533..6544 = 24.19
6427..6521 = 24.5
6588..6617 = 24.73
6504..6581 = 25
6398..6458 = 24.43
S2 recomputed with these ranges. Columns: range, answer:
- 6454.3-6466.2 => 22.6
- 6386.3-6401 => 22.7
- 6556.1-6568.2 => 23.5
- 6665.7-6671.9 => 21.4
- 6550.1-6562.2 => 22.8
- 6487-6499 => 21.7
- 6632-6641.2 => 23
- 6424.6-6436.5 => 23.3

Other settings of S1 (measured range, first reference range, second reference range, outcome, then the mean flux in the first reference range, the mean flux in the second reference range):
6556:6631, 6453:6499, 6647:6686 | -0.06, 22.5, 22.4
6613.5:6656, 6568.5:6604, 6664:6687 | 0.00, 24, 22.3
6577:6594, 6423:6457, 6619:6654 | -0.11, 23.2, 22.9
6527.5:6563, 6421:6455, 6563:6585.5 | 0.03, 23.2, 24.2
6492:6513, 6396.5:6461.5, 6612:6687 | 0.01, 23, 22.8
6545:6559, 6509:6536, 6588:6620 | 0.01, 23.7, 23.2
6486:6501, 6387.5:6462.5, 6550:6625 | 0.07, 23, 23.6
